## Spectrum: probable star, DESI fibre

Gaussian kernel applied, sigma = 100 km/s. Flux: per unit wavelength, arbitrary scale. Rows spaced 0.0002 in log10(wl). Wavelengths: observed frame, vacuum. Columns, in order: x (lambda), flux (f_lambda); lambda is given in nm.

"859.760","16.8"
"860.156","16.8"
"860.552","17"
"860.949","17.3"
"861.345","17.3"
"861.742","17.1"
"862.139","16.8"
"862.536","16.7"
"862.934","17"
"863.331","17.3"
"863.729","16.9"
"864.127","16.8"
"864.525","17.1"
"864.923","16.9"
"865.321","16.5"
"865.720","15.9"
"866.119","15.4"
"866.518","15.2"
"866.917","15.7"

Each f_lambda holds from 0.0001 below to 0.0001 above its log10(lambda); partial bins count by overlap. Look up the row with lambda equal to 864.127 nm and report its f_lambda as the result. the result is 16.8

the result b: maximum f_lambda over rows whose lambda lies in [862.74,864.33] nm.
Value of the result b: 17.3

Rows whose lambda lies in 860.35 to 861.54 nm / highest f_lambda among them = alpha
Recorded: 17.3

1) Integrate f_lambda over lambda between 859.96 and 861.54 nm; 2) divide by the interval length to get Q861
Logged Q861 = 17.1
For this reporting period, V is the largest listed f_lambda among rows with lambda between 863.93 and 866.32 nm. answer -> 17.1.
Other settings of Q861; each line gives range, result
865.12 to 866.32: 15.9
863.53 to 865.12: 16.9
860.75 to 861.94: 17.2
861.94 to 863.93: 16.9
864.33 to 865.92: 16.6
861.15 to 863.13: 17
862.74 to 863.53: 17.2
